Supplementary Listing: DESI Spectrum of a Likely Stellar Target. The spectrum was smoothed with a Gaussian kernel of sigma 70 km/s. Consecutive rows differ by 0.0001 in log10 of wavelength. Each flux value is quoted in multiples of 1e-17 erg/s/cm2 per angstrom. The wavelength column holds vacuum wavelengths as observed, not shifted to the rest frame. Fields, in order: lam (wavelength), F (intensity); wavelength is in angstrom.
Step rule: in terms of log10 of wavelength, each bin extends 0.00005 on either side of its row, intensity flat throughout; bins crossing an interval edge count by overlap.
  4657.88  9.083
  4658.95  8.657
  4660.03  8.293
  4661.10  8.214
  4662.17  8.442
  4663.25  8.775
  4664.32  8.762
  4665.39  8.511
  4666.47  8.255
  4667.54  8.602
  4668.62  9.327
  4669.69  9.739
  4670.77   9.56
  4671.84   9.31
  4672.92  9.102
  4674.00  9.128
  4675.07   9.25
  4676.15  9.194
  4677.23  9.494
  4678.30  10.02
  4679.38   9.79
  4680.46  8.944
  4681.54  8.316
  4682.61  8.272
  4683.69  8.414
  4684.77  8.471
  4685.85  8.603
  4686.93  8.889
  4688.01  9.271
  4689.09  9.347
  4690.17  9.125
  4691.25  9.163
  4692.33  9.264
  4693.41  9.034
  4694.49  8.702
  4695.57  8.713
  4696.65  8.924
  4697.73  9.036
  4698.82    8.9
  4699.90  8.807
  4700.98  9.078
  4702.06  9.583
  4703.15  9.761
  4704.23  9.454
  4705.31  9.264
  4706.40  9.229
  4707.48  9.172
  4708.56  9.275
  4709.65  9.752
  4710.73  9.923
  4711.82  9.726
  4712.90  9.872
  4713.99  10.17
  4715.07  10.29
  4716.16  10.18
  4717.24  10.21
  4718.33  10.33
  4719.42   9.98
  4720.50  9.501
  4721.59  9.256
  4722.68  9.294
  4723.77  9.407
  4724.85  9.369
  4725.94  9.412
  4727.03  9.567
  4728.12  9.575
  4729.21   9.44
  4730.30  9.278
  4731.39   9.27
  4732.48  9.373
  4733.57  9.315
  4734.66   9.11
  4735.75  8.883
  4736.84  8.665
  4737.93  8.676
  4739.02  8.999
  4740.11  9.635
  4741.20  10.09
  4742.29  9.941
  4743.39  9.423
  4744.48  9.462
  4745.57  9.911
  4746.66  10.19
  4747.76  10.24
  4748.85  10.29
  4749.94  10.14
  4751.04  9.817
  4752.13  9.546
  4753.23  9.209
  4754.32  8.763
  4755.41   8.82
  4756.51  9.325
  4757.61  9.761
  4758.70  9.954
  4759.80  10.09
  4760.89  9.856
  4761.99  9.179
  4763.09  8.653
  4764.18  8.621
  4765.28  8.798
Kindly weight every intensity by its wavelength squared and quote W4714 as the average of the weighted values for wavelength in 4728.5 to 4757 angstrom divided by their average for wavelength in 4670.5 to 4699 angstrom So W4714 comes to 1.1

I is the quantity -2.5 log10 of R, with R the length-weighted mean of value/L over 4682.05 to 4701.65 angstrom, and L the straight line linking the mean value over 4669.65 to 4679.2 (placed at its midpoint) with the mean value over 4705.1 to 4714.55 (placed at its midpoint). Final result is 0.07 mag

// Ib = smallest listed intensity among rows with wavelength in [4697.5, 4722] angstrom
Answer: 8.807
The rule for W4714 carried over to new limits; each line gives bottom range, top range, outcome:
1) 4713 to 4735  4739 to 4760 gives 1.02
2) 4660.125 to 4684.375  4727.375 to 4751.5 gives 1.09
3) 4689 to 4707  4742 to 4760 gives 1.08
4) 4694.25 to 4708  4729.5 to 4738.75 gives 1.01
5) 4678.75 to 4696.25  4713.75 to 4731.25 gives 1.10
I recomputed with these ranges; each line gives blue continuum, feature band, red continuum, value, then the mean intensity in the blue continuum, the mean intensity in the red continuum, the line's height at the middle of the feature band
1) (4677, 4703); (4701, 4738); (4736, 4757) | -0.03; 9.01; 9.53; 9.28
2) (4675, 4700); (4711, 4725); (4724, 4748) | -0.06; 8.99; 9.44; 9.27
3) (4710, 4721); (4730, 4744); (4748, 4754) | 0.07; 10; 9.79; 9.88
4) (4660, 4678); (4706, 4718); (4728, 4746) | -0.07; 8.98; 9.35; 9.21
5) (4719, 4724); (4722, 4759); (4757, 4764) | 0.00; 9.48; 9.53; 9.5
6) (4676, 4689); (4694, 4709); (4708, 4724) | 0.04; 8.98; 9.82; 9.45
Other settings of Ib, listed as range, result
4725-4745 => 8.665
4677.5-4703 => 8.272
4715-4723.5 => 9.256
